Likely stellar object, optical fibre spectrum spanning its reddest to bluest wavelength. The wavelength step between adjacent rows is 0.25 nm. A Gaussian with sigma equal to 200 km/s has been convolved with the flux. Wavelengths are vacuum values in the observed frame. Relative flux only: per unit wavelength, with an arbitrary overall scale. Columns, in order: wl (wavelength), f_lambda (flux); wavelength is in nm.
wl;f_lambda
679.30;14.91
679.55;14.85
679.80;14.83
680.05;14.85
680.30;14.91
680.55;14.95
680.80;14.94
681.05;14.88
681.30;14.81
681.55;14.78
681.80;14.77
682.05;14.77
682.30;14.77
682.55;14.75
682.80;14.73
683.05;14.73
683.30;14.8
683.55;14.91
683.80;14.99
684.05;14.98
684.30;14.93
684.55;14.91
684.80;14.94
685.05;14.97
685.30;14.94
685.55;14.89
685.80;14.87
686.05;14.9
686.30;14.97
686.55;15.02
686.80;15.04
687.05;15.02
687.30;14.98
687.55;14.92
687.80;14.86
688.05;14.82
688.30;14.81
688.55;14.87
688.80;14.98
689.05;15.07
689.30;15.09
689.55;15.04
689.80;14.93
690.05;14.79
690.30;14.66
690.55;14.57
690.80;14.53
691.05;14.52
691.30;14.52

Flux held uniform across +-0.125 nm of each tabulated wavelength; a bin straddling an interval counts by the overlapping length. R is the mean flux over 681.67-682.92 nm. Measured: 14.8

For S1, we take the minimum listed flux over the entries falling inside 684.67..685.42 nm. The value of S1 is 14.94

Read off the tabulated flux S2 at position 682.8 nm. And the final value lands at 14.73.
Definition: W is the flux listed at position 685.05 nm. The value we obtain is 14.97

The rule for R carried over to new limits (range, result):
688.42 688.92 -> 14.9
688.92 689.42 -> 15.1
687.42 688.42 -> 14.9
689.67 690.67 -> 14.7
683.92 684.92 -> 14.9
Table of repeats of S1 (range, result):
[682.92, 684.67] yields 14.73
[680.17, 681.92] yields 14.77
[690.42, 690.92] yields 14.53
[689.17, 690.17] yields 14.79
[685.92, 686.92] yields 14.9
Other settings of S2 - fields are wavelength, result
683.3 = 14.8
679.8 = 14.83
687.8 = 14.86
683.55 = 14.91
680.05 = 14.85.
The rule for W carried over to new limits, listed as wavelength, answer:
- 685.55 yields 14.89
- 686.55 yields 15.02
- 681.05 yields 14.88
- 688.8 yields 14.98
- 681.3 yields 14.81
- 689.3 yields 15.09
